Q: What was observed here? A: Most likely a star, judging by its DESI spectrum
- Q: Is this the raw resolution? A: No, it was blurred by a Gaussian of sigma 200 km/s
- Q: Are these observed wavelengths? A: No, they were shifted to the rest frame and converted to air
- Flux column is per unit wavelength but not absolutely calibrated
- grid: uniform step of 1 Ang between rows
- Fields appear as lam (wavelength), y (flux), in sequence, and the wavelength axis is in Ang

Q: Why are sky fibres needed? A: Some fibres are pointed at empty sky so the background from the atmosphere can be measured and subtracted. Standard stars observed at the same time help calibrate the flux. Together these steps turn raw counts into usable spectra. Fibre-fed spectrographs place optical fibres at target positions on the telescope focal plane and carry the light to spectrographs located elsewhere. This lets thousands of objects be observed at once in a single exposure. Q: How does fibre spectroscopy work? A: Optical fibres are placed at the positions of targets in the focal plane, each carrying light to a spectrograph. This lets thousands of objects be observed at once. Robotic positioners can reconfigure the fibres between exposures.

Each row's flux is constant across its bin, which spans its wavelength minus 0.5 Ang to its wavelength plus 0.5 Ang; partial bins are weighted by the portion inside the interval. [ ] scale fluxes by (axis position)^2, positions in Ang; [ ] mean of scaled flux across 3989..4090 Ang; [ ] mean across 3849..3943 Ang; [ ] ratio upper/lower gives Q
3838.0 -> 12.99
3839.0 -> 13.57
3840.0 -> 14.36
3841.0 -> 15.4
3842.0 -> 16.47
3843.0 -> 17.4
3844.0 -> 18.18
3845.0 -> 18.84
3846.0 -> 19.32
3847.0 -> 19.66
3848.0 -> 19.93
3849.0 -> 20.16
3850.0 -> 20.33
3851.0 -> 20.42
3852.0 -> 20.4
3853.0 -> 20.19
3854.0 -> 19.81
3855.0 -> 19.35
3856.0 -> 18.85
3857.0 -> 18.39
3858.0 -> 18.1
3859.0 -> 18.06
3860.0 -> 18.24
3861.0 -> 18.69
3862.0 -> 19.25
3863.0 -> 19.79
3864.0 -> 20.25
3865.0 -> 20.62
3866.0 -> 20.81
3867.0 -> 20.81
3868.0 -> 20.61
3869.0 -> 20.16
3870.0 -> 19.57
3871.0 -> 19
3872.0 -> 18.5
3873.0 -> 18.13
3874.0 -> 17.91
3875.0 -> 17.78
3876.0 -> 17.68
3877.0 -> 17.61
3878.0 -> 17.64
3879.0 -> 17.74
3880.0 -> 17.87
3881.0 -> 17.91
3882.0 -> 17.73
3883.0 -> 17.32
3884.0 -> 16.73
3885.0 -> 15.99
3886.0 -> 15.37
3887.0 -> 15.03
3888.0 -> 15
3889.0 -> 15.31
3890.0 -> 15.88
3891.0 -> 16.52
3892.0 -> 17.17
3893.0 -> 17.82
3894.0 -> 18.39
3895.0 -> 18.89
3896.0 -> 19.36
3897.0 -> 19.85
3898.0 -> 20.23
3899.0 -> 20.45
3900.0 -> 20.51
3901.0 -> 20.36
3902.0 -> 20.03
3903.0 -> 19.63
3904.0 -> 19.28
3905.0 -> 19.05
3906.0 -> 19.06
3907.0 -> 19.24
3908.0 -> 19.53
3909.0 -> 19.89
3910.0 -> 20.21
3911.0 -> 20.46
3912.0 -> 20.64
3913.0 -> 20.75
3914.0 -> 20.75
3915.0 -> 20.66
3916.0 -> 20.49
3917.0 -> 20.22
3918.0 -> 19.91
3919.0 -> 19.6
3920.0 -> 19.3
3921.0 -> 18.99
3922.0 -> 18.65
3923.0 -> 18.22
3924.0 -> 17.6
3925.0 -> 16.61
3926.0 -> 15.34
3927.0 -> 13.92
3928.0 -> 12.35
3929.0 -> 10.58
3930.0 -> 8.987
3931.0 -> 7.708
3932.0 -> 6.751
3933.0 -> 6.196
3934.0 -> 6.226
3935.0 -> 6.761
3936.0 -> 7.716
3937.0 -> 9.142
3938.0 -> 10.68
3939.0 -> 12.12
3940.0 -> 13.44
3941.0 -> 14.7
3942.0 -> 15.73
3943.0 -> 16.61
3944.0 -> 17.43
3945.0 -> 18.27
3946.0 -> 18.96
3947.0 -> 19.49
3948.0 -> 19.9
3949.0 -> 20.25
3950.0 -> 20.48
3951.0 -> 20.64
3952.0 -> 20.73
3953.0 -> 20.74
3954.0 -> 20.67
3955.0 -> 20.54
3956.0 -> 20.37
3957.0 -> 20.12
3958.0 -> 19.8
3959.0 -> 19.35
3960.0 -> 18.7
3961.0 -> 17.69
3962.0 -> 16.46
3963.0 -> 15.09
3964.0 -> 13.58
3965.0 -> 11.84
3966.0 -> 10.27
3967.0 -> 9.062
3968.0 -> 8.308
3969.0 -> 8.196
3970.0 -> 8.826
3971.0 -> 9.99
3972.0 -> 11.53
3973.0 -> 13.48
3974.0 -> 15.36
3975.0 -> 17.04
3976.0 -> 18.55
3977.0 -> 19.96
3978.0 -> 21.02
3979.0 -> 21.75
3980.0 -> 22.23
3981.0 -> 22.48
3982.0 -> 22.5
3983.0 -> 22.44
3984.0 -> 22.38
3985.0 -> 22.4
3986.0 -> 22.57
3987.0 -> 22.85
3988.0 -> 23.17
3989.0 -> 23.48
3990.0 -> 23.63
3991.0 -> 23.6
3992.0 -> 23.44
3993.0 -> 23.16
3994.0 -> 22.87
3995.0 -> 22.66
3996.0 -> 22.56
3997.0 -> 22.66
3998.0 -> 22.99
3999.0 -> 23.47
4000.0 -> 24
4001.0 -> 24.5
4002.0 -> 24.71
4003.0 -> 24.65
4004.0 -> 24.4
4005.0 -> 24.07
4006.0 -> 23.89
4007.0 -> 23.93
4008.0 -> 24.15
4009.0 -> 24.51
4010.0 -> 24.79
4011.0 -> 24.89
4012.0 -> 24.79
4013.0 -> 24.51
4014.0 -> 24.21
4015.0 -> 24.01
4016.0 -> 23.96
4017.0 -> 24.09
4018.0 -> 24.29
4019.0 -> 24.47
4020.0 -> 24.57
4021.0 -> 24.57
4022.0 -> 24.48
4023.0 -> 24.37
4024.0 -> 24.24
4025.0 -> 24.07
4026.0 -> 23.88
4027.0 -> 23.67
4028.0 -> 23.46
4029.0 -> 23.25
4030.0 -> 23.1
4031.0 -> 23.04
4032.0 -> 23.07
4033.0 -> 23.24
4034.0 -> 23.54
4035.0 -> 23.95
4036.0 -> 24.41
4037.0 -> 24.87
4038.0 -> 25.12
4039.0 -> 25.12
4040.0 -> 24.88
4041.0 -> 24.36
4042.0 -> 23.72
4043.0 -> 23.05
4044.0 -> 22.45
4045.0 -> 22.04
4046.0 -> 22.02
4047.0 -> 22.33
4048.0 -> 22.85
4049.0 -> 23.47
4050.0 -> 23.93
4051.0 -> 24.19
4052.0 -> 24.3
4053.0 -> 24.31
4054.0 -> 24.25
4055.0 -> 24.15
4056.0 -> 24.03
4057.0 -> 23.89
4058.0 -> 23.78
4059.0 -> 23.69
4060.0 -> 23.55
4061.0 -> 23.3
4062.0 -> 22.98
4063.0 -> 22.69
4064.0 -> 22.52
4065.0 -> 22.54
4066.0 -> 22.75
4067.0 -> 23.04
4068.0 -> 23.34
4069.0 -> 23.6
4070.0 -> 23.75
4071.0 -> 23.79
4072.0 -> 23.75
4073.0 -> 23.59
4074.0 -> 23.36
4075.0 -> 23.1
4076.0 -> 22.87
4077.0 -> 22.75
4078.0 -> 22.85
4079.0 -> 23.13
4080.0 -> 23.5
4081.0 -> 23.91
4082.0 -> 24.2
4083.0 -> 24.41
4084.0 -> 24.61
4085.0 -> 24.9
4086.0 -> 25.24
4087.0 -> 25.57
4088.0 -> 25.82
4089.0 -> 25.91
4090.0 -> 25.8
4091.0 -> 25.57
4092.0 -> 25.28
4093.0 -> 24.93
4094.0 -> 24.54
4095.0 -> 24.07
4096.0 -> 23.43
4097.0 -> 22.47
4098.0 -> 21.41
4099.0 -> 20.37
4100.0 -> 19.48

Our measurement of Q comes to 1.48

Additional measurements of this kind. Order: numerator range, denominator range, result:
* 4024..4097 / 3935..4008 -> 1.32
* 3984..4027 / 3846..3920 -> 1.34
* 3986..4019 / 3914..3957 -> 1.55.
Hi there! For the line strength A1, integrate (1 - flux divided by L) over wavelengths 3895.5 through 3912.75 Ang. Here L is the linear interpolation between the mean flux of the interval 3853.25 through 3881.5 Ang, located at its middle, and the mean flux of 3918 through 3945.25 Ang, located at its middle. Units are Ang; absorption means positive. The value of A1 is -4.5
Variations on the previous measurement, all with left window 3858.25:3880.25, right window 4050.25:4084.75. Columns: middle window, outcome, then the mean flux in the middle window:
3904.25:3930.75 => 2.7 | 18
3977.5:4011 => -2.2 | 23.3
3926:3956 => 8.9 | 14.5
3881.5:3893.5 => 1.9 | 16.3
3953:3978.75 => 6.8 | 15.6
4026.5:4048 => -0.6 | 23.5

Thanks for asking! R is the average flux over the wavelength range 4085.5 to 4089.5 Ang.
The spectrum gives 25.6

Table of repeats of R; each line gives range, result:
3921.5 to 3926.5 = 17.3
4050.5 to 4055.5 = 24.2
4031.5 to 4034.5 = 23.3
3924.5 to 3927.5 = 15.3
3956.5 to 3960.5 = 19.5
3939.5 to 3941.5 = 14.1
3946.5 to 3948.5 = 19.7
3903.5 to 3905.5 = 19.2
